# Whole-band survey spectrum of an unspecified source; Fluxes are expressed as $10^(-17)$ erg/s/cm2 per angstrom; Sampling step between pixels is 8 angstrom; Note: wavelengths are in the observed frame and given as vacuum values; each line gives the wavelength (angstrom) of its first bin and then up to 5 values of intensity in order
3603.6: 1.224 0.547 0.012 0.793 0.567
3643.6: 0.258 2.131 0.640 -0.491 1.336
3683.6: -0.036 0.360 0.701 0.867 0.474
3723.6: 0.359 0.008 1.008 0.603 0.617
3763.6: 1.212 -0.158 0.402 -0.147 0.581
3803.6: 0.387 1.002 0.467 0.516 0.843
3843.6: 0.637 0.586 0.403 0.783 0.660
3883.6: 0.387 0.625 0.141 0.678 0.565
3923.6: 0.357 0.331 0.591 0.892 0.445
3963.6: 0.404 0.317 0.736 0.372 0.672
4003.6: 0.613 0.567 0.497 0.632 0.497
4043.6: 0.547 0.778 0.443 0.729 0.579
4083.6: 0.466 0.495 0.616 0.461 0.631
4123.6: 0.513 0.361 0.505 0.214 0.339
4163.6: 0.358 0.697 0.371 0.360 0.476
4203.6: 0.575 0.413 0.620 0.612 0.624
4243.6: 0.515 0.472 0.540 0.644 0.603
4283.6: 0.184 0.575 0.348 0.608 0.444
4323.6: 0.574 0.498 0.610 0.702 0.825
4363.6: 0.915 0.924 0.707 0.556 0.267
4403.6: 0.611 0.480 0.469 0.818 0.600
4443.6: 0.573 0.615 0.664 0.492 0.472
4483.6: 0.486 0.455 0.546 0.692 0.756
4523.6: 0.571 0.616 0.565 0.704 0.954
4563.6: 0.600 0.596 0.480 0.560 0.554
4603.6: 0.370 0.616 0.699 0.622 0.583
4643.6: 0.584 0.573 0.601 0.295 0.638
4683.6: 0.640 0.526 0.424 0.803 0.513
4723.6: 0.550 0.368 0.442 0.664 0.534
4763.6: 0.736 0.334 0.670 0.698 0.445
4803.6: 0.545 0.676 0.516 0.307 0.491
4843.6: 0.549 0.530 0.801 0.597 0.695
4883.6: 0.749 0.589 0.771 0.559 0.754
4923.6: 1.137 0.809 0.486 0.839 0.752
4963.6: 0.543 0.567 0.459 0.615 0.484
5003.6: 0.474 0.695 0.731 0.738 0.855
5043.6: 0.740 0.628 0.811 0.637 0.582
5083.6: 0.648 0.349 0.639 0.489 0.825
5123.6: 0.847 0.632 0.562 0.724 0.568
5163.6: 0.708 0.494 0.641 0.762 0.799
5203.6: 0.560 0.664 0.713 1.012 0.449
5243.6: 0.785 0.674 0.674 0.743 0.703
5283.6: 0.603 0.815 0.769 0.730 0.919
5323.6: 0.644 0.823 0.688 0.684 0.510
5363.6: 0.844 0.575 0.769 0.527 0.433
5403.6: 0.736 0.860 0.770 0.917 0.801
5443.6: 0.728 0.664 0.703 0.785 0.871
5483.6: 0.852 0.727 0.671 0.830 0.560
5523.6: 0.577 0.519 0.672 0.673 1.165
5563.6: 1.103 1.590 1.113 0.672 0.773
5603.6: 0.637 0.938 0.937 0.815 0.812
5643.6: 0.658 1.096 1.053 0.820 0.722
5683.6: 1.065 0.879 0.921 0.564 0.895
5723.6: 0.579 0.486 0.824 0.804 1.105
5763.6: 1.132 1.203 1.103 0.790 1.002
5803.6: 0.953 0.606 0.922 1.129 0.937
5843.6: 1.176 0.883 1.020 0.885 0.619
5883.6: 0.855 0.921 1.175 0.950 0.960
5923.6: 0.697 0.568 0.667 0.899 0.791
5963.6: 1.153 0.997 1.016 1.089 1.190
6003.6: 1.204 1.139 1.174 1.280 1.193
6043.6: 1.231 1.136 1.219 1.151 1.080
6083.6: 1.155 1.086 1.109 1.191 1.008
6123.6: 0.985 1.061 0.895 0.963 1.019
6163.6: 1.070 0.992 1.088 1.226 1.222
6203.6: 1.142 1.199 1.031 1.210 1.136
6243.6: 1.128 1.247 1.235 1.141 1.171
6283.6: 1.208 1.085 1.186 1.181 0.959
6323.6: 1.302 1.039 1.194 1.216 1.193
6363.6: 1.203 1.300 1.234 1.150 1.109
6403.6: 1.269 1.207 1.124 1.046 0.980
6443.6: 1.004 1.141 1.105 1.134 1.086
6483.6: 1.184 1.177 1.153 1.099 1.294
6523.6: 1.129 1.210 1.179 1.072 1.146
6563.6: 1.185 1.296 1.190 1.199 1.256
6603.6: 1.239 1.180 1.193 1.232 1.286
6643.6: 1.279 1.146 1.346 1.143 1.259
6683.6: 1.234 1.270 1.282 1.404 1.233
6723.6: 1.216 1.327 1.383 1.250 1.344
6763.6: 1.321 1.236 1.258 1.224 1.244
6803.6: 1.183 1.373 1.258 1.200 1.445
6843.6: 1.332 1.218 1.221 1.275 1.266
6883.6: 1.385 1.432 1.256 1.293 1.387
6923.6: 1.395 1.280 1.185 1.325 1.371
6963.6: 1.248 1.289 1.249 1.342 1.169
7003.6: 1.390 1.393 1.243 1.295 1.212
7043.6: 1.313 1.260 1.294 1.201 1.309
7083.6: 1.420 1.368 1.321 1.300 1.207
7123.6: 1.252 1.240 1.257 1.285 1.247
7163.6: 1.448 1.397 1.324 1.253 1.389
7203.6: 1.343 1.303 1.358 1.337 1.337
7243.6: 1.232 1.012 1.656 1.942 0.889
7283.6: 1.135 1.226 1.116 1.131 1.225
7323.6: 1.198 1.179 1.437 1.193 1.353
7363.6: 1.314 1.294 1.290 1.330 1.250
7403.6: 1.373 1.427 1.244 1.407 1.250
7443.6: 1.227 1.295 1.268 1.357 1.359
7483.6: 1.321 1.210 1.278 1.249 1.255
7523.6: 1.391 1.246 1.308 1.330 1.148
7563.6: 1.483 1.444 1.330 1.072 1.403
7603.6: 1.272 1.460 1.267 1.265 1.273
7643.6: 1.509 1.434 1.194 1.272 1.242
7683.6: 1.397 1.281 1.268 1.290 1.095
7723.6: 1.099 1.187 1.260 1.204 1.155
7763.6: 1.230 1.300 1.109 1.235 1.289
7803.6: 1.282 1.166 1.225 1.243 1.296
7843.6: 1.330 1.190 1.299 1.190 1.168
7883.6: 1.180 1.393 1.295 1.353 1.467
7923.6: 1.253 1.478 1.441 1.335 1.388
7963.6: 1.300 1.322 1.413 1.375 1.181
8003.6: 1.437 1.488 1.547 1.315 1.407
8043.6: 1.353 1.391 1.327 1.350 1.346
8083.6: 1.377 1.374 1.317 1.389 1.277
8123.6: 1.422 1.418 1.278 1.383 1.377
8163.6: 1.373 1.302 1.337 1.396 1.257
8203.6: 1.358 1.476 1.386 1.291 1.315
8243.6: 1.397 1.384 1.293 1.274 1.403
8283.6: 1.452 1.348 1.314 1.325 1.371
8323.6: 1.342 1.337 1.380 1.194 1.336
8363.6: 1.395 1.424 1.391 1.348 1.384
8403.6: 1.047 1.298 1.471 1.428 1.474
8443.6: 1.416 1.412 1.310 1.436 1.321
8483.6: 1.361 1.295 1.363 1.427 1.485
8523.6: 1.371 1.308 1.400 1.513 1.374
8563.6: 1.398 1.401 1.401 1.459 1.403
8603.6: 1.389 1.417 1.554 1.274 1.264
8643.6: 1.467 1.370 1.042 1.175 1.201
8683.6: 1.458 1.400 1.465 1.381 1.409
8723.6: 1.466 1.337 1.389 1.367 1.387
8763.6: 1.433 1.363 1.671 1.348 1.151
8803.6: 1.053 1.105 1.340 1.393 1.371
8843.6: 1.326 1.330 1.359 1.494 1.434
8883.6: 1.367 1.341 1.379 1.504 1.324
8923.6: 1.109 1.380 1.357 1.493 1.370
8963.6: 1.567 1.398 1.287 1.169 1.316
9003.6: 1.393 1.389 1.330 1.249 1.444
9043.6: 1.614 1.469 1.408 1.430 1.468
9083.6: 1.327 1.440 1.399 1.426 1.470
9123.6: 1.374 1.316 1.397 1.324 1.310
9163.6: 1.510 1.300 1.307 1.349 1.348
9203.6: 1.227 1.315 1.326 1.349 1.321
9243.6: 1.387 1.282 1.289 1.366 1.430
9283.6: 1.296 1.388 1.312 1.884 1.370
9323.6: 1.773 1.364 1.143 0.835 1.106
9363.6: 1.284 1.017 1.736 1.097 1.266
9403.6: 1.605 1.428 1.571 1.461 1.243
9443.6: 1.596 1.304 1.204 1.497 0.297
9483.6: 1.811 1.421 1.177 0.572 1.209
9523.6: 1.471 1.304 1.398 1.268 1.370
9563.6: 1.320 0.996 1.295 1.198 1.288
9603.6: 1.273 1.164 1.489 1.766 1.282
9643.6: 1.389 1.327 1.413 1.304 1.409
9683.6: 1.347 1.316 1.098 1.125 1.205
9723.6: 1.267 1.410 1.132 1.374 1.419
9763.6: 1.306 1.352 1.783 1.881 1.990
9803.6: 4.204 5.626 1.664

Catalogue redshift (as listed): 0.494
